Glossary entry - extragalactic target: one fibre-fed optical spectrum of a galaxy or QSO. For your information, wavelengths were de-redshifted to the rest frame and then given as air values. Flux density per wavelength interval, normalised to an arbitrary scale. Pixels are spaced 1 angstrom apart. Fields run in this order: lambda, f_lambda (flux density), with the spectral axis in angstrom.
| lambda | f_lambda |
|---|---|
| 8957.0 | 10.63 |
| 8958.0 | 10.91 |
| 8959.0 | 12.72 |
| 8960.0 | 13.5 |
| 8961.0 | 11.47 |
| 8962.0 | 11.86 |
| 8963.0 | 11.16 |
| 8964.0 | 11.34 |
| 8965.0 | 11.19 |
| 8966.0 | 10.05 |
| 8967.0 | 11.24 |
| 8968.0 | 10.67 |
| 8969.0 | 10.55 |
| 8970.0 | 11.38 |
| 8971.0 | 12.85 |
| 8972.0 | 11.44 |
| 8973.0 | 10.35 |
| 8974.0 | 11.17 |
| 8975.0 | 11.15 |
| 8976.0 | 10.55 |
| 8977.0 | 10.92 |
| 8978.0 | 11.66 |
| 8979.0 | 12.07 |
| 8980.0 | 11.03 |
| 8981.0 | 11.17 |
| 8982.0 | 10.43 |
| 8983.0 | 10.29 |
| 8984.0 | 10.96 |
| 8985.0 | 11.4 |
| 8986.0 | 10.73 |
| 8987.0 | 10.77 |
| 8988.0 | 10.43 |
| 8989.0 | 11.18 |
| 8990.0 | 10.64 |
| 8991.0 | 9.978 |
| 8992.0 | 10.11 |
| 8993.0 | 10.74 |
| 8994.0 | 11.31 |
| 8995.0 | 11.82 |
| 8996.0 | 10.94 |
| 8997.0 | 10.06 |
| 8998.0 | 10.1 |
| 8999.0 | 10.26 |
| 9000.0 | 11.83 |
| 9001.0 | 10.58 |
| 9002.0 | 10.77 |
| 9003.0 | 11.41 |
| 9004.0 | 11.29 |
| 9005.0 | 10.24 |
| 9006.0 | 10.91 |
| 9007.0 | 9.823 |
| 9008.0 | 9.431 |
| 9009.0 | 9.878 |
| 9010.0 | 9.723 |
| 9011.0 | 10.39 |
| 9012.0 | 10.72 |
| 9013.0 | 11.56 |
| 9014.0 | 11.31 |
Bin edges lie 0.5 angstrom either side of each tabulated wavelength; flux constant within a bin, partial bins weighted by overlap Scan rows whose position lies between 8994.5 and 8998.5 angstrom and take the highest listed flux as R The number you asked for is 11.82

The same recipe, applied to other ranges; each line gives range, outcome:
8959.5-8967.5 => 13.5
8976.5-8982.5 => 12.07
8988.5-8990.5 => 11.18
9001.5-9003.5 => 11.41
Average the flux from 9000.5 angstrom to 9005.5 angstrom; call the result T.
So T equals 10.9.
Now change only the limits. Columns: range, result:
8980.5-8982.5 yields 10.8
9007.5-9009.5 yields 9.65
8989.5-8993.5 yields 10.4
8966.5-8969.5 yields 10.8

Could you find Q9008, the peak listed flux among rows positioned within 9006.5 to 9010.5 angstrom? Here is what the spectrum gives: 9.878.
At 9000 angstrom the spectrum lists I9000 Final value 11.83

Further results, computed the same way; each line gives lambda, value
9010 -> 9.723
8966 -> 10.05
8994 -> 11.31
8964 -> 11.34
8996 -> 10.94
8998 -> 10.1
